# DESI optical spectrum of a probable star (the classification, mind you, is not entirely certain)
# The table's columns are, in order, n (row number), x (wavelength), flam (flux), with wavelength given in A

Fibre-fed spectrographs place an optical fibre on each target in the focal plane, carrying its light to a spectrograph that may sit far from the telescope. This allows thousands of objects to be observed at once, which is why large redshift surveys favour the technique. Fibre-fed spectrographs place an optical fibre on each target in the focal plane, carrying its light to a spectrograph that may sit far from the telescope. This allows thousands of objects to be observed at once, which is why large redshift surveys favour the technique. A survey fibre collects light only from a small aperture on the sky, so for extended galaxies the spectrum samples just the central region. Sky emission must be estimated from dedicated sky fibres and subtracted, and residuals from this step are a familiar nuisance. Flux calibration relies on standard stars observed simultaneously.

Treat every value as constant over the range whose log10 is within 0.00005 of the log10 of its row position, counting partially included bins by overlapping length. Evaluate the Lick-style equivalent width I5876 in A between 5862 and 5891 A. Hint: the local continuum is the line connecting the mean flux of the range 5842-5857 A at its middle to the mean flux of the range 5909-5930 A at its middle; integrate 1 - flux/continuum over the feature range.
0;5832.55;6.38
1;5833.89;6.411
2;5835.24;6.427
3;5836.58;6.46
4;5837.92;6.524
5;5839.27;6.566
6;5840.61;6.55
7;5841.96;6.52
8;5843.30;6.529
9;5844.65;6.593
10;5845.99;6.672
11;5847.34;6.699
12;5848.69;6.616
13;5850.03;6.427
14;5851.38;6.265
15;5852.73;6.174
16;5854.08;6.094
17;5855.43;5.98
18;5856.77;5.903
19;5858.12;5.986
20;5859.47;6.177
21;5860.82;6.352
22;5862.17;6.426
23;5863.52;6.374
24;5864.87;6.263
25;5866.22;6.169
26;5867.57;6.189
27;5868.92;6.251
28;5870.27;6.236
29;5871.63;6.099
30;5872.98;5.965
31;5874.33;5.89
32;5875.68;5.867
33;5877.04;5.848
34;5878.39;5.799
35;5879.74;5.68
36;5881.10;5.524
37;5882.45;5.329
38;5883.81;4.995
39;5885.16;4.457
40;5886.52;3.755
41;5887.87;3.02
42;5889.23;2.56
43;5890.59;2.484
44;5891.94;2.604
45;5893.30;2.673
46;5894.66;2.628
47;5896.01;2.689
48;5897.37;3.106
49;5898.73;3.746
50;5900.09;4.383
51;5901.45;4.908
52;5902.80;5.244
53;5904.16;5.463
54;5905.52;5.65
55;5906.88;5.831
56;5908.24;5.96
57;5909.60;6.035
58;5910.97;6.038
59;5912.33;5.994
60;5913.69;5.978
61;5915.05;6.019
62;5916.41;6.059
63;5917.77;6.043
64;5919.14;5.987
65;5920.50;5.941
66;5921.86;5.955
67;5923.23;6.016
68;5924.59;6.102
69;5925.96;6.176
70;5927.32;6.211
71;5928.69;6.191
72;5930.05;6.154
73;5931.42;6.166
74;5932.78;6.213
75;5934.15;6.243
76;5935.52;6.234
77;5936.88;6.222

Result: 4.3 A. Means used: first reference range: 6.38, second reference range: 6.05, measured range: 5.33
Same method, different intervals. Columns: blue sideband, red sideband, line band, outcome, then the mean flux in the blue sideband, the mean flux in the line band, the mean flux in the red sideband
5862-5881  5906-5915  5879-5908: 8.9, 6.05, 4.16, 5.97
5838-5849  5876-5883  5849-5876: -0.3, 6.58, 6.17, 5.65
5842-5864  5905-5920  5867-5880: 0.5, 6.33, 5.99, 5.96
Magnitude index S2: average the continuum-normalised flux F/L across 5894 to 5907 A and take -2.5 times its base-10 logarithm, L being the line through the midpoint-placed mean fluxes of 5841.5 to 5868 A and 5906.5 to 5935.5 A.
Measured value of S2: 0.385 mag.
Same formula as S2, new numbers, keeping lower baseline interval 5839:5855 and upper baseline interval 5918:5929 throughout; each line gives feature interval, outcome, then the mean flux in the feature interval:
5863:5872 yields 0.023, 6.23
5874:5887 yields 0.182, 5.32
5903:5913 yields 0.059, 5.82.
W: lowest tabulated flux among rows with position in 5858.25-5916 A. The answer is 2.484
